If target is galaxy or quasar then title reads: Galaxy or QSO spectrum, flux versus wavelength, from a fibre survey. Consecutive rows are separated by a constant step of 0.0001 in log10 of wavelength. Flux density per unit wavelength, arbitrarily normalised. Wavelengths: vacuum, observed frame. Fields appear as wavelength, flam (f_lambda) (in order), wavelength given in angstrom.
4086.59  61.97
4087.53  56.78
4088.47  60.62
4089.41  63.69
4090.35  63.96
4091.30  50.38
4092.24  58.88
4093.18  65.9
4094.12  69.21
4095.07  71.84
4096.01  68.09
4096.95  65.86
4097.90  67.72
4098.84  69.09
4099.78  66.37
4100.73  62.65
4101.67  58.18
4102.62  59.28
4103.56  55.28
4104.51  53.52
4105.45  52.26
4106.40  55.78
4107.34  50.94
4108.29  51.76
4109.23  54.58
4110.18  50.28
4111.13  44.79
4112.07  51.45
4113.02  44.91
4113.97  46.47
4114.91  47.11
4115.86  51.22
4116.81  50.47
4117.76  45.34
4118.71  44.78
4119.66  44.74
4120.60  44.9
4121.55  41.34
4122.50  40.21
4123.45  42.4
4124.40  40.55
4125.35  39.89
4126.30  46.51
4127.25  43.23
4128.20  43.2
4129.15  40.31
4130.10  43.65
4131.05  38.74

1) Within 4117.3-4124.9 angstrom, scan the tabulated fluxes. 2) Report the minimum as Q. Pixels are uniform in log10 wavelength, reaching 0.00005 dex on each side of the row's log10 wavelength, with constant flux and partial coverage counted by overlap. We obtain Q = 40.21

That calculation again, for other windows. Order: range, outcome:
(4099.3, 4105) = 53.52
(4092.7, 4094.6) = 65.9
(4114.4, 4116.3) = 47.11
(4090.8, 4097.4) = 50.38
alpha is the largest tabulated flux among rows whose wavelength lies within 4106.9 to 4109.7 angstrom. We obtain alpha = 54.58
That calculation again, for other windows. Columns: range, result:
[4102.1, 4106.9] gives 59.28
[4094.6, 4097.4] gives 71.84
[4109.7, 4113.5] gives 51.45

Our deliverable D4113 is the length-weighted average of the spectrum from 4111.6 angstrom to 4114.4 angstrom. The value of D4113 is 47.6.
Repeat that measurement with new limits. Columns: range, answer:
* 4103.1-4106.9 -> 54.2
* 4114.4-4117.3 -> 49.5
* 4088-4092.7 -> 59.5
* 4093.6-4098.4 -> 68.5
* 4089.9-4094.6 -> 61.6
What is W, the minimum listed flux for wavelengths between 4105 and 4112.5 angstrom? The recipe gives 44.79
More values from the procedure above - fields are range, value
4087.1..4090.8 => 56.78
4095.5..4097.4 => 65.86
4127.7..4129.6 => 40.31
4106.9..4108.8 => 50.94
